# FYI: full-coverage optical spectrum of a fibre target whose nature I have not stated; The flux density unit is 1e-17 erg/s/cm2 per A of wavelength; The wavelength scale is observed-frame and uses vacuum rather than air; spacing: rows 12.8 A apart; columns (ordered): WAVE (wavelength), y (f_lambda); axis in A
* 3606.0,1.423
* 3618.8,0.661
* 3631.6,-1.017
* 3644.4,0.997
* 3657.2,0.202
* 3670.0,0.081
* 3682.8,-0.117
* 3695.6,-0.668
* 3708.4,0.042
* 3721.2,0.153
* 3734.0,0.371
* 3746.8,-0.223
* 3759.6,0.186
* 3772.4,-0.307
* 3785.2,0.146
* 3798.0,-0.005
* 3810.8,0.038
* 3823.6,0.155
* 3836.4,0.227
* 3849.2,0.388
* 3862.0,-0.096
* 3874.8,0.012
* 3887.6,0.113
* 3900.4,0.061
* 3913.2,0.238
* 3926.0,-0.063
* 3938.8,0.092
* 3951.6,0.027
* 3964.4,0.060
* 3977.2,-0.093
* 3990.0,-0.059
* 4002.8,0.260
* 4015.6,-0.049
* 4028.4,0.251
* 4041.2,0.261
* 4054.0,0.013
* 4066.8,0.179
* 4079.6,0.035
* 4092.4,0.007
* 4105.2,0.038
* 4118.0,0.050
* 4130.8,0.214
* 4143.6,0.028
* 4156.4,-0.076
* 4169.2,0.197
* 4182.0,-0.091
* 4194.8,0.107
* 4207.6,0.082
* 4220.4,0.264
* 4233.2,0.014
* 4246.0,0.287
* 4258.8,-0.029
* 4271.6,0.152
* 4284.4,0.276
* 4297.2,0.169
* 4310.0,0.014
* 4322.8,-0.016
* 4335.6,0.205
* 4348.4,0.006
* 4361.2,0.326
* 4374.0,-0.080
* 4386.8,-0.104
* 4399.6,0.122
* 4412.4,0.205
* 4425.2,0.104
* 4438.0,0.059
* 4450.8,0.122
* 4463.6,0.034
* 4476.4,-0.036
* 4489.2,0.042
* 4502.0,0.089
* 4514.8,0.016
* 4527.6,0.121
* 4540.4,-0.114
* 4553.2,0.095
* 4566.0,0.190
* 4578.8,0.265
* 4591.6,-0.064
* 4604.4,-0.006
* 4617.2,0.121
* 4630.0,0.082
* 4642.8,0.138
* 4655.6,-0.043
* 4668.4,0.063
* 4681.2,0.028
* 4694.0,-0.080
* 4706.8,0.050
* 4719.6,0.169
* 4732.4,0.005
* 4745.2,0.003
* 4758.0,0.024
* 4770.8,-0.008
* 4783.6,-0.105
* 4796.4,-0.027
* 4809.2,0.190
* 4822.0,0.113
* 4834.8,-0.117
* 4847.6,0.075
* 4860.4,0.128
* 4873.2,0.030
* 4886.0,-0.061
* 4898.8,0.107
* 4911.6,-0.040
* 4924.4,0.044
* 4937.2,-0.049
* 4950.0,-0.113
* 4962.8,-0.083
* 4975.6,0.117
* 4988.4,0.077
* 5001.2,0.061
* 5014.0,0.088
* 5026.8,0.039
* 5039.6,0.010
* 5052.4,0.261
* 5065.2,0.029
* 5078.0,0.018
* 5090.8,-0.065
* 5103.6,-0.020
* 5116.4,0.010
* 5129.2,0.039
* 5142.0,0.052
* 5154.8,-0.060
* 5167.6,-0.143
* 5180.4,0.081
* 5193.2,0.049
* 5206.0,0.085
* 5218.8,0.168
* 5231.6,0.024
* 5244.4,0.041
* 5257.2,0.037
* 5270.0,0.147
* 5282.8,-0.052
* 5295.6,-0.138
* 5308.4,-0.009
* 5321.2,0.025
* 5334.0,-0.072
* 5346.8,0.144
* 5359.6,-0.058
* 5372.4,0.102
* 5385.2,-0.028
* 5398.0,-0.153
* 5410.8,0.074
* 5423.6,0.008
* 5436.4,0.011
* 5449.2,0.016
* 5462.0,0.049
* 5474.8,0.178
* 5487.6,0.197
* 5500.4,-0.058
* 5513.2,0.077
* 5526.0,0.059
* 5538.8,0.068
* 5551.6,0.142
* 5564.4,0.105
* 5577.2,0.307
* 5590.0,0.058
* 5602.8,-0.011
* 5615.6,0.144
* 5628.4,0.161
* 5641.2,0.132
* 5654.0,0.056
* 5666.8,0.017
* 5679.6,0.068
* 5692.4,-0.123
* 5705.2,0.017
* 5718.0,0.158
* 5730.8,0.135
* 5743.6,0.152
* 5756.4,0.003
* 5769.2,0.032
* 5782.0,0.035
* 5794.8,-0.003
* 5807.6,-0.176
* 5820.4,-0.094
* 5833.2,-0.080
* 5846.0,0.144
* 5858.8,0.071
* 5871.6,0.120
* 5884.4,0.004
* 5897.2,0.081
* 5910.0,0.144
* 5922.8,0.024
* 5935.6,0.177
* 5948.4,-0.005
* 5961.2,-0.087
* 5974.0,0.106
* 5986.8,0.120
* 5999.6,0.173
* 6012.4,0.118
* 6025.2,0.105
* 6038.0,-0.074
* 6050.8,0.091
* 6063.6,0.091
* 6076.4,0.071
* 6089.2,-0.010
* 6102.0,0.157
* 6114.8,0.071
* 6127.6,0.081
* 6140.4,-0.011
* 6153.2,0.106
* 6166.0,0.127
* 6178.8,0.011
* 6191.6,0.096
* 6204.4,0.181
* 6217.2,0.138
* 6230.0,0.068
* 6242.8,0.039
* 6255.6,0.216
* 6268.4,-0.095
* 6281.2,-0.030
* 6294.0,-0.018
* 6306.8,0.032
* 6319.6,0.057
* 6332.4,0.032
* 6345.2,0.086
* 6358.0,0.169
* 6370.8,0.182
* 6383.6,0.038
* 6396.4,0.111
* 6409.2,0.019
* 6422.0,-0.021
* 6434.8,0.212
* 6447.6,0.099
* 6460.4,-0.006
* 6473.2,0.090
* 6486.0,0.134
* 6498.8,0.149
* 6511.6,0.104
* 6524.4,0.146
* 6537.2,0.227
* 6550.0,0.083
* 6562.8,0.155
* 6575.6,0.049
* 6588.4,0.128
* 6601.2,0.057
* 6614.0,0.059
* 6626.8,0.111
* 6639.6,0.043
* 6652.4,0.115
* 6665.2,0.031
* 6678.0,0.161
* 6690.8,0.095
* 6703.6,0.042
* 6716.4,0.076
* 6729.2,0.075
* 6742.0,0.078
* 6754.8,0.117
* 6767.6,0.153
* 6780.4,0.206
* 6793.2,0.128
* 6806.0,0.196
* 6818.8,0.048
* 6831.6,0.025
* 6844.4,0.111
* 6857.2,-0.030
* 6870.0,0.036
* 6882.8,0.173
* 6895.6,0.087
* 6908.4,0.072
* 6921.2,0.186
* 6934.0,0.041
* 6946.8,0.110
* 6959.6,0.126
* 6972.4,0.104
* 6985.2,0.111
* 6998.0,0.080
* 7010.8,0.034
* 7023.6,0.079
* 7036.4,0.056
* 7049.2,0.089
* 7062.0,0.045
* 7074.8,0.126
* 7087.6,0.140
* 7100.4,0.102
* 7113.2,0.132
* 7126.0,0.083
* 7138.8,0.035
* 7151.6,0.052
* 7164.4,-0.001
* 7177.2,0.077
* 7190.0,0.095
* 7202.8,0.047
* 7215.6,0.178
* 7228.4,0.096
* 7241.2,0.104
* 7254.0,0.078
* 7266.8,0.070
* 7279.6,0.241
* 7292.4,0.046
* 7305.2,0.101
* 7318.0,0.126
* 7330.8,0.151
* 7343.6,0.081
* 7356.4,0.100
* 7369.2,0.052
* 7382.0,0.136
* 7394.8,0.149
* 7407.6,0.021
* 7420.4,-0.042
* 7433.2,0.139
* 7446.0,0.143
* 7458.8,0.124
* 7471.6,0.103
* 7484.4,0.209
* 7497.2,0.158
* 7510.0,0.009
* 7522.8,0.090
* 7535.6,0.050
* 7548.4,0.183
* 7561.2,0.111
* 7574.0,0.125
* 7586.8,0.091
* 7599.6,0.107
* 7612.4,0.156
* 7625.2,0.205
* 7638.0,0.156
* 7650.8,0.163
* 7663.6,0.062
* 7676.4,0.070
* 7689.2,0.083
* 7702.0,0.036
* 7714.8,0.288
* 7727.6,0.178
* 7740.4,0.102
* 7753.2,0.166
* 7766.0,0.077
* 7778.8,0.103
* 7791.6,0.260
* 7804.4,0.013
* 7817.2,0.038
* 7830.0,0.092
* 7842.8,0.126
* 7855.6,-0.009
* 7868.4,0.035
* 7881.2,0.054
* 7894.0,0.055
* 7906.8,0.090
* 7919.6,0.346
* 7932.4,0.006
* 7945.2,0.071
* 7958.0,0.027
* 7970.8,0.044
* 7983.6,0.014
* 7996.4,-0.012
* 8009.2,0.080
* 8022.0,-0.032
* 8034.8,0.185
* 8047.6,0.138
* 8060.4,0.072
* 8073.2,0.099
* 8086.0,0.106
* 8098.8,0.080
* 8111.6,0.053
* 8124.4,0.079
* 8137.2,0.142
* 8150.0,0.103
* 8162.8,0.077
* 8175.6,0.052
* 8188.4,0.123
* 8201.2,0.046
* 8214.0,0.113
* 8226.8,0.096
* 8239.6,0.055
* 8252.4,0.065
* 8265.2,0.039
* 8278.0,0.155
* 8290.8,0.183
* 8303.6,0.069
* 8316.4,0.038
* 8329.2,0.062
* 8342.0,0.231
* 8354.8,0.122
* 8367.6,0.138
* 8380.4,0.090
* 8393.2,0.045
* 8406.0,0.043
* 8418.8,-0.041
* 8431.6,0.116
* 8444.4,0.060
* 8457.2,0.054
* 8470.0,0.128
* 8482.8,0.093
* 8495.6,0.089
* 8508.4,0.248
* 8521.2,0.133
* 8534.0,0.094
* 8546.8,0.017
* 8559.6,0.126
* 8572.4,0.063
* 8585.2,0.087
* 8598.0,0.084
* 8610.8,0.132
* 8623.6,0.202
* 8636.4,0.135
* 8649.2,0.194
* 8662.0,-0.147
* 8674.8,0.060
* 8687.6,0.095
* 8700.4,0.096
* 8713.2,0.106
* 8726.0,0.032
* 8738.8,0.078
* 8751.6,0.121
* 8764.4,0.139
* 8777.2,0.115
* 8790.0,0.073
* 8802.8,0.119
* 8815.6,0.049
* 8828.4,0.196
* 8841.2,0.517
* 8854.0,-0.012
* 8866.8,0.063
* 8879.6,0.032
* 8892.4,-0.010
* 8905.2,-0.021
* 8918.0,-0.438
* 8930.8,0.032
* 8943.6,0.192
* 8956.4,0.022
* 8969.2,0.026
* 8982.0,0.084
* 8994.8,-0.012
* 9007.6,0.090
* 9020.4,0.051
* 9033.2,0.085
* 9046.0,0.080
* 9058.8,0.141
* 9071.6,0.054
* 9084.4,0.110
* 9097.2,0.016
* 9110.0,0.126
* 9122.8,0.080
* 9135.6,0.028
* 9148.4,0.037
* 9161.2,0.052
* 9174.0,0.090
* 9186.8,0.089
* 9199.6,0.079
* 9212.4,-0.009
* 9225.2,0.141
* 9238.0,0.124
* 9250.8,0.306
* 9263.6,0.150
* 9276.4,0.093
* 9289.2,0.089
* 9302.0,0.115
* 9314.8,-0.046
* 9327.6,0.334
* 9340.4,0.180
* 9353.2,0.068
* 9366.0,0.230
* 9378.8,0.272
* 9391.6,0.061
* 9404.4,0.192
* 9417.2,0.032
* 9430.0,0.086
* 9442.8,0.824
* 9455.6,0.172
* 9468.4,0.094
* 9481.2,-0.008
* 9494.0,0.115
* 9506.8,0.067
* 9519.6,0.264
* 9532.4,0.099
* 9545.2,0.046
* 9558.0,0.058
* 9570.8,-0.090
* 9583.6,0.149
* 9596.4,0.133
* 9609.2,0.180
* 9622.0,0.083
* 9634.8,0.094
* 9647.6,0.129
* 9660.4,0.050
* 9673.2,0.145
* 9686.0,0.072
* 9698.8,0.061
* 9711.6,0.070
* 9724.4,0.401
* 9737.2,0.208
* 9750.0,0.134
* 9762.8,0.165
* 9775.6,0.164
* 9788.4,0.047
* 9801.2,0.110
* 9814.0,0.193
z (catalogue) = 1.481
